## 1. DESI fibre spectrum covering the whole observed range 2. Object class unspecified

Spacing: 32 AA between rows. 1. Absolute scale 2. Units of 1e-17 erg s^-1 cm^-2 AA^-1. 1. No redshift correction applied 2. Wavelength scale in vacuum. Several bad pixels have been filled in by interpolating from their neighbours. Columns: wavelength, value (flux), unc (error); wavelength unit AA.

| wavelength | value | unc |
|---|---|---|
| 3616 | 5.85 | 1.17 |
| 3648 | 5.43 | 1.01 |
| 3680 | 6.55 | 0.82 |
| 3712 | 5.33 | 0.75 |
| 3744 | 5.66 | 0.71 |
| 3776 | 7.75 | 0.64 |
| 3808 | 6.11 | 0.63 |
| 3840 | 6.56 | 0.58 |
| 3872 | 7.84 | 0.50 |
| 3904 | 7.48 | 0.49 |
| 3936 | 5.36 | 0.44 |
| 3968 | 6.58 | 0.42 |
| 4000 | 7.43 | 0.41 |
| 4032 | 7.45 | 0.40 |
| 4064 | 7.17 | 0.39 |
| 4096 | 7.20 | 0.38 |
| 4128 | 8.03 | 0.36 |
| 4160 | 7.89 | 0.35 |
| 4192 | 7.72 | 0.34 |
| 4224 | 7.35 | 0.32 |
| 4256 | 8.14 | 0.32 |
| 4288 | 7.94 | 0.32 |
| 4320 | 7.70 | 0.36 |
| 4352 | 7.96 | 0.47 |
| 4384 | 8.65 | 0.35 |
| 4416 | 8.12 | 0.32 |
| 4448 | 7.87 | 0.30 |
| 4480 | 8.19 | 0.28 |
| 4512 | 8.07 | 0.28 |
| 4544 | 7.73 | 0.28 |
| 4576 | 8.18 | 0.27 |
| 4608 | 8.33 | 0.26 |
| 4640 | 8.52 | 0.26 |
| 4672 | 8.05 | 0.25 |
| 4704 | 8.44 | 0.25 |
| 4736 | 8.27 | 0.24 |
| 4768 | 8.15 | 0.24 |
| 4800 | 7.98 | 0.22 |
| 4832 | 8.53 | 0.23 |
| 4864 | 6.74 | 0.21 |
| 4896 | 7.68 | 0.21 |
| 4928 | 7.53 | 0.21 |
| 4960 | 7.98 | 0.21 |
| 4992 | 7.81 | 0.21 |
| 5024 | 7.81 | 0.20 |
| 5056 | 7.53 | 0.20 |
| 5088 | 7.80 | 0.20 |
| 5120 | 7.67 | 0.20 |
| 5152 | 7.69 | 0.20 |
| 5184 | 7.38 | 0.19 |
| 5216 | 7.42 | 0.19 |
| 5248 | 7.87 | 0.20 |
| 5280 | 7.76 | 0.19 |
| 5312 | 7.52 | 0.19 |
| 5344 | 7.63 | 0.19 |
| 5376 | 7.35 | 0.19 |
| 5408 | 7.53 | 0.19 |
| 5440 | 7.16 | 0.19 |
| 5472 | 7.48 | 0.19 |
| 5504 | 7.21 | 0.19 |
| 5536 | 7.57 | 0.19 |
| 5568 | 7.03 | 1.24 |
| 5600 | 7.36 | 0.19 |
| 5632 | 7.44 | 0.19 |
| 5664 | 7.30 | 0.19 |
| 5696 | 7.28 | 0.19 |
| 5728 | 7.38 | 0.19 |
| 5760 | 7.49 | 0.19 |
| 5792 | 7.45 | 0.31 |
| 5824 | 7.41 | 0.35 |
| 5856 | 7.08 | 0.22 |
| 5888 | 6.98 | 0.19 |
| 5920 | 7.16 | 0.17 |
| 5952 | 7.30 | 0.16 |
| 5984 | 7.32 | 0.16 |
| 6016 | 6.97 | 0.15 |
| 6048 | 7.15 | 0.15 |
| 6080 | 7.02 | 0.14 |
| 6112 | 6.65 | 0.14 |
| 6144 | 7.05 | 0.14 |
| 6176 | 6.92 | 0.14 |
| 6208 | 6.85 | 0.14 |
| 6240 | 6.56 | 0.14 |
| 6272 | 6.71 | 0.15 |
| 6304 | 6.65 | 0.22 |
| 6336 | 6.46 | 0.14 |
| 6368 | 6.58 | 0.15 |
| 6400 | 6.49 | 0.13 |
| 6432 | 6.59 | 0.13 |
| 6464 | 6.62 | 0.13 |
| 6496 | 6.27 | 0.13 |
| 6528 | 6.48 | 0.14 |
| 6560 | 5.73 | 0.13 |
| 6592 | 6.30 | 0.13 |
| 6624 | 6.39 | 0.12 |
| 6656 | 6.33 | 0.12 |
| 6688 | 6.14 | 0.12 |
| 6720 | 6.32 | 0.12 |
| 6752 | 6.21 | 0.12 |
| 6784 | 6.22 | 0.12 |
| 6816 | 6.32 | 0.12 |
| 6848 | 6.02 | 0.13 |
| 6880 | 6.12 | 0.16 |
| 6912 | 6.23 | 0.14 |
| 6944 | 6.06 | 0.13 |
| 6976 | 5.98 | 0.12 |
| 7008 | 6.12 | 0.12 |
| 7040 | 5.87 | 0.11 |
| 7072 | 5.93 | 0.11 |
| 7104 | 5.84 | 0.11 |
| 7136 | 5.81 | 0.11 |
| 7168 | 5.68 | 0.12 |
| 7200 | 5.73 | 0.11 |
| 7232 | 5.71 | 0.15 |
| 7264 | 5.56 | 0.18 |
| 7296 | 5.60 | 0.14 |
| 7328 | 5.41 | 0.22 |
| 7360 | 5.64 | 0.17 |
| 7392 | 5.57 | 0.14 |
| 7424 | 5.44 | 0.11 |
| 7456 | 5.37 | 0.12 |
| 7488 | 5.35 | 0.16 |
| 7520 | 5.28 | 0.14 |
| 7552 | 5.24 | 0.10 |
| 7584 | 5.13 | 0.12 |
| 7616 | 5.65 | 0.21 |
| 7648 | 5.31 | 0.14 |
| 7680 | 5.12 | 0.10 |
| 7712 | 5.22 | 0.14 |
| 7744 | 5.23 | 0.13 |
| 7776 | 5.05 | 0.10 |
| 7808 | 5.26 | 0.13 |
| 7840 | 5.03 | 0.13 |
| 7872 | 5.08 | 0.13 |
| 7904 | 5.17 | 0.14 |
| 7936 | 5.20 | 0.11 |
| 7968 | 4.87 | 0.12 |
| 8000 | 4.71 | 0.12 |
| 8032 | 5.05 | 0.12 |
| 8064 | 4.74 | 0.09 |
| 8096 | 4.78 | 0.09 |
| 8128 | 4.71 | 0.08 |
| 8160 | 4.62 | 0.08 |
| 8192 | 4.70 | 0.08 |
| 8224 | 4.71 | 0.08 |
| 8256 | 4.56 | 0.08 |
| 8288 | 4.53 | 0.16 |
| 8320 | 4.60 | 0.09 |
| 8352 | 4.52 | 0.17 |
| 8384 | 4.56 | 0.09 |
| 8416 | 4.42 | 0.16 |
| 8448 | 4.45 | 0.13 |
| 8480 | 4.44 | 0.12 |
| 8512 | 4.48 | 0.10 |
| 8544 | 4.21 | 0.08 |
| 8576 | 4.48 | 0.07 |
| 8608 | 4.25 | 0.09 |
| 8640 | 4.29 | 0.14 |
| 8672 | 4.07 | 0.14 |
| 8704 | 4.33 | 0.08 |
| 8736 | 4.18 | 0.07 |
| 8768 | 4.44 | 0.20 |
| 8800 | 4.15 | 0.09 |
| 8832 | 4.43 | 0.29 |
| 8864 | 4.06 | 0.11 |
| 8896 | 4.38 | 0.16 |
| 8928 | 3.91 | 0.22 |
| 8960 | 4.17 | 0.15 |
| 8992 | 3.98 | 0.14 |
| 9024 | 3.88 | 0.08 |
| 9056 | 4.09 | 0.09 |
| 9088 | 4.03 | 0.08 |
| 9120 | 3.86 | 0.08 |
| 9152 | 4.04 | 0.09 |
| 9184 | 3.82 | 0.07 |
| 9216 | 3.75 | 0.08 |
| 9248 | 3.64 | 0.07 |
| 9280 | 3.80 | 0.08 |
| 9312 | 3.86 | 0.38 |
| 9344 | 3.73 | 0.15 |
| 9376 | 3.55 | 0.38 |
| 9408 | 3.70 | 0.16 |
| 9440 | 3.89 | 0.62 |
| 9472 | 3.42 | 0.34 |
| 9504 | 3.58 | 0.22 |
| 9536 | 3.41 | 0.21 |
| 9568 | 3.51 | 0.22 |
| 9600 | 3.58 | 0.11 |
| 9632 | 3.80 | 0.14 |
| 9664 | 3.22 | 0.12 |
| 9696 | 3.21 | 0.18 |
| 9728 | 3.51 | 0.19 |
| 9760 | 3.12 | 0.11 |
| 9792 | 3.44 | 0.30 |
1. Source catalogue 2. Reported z 0.00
